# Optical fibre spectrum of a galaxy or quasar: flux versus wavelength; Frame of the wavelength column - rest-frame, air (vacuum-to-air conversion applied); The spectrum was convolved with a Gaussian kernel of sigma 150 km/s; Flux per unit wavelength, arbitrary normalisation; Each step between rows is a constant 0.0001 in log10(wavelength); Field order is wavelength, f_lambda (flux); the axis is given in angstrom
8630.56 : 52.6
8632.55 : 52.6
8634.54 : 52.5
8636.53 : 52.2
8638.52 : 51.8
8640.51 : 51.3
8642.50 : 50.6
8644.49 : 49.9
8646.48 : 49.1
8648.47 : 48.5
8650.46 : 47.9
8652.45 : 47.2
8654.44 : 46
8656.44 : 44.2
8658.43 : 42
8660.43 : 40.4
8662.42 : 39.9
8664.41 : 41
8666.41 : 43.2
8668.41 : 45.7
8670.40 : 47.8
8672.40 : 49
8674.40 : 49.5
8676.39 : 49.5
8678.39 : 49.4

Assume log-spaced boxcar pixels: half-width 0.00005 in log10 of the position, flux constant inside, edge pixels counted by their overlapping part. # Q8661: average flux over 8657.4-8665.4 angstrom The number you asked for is 40.9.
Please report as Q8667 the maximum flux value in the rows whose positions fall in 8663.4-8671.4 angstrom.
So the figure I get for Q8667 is 47.8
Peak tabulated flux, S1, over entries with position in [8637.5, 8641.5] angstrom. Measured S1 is 51.8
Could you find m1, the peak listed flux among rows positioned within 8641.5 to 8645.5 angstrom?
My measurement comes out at 50.6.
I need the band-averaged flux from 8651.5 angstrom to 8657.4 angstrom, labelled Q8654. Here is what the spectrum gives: 45.8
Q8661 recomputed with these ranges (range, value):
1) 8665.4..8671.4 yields 45.5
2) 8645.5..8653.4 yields 48.2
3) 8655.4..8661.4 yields 42.2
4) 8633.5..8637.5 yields 52.3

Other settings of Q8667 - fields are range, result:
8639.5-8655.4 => 51.3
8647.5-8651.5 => 48.5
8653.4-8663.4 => 46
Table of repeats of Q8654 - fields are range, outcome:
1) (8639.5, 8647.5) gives 50.2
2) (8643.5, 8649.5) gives 49.2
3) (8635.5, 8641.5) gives 51.7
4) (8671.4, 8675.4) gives 49.3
